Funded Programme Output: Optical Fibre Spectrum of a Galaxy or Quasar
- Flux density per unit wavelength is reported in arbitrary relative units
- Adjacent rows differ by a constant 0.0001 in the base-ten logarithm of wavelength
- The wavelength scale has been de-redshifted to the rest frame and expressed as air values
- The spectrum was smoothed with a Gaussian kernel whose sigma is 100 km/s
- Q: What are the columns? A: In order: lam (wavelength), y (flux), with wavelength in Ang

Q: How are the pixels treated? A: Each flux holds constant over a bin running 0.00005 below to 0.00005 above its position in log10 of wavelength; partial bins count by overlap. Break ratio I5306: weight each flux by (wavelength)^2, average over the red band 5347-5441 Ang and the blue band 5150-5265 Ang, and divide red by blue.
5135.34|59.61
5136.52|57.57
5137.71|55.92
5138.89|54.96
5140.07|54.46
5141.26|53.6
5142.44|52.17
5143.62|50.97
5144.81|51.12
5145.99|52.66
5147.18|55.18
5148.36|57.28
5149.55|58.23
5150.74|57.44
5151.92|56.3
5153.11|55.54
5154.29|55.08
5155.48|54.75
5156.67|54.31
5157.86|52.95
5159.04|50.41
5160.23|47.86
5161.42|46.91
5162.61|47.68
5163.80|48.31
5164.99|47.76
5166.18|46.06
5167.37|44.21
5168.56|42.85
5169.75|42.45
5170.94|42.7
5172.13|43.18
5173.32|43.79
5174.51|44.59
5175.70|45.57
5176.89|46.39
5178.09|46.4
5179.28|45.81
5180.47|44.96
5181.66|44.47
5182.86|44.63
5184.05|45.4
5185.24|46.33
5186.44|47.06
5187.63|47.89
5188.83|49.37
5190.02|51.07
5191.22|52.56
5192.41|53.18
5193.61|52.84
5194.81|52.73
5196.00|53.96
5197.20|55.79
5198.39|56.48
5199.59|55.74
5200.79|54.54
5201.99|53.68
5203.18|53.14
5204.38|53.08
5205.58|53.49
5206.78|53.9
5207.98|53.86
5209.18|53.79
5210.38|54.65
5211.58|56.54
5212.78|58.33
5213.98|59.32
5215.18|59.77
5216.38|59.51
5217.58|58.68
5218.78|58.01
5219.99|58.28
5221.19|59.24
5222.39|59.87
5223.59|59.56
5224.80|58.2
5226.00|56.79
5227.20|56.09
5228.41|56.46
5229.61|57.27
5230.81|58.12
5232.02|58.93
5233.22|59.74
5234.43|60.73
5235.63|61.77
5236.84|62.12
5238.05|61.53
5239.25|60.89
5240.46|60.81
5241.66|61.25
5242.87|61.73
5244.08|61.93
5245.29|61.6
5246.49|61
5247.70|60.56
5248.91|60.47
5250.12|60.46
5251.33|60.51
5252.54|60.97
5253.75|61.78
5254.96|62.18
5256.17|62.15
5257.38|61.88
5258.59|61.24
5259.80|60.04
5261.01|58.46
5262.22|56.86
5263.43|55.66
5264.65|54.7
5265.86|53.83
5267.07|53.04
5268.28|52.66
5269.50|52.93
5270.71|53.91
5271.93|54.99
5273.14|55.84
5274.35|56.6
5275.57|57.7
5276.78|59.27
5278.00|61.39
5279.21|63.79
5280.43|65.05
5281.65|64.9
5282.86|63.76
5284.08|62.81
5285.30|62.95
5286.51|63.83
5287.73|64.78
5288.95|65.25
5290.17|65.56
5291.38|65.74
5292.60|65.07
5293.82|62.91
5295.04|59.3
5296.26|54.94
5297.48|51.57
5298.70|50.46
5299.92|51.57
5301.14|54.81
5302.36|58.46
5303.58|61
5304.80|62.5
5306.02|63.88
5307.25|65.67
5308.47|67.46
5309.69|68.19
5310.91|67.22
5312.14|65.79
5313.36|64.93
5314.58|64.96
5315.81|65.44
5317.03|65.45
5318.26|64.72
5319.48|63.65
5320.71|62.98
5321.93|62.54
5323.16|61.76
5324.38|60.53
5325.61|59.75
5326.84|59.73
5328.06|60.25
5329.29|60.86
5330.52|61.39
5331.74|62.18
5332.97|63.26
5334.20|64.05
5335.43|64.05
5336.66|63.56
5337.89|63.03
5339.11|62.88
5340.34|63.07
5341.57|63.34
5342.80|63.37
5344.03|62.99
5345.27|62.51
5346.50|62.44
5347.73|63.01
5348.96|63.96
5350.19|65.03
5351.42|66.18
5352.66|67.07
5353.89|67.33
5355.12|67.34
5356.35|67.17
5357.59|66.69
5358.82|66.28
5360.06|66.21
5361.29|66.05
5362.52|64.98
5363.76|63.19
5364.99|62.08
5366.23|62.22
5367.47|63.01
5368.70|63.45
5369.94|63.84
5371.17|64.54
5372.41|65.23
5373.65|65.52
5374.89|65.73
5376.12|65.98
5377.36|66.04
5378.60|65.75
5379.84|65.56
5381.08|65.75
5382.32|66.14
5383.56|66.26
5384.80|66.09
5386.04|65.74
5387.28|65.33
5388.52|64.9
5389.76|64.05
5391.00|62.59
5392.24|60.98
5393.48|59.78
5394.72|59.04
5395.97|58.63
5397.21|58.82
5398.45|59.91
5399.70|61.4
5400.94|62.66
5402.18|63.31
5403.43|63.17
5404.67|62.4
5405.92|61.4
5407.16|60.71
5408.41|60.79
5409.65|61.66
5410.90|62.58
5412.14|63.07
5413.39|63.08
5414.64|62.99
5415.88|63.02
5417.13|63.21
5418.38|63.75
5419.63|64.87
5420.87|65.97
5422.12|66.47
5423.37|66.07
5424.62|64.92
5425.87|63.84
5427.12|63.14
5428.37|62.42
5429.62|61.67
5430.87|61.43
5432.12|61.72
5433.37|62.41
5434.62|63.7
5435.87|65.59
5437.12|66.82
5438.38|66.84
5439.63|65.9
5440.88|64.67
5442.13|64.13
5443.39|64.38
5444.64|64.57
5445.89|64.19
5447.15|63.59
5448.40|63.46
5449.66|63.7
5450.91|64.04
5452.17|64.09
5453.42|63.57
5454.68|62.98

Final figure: 1.26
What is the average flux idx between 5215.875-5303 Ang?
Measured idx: 59.4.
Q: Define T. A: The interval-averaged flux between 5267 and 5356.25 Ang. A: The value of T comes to 62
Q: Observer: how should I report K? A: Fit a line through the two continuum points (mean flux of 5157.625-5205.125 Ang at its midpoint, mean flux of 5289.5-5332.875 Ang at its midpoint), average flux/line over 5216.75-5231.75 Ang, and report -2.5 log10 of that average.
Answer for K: -0.10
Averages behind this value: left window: 48.6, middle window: 58.1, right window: 61.8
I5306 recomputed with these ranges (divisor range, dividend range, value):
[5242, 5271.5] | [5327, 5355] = 1.12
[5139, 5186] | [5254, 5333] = 1.30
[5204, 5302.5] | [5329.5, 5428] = 1.13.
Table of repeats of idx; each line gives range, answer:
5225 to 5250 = 60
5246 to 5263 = 60.6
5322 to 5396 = 63.9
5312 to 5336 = 62.9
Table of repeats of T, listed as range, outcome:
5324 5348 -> 62.3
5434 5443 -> 65.3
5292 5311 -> 60.1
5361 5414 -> 63.3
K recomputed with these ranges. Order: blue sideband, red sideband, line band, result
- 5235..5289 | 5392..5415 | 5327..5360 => -0.06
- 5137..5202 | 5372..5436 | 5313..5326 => -0.08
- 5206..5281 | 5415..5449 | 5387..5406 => 0.02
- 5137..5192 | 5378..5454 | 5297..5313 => -0.06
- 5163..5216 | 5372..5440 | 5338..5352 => -0.07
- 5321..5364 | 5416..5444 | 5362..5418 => 0.01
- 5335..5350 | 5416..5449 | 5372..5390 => -0.03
